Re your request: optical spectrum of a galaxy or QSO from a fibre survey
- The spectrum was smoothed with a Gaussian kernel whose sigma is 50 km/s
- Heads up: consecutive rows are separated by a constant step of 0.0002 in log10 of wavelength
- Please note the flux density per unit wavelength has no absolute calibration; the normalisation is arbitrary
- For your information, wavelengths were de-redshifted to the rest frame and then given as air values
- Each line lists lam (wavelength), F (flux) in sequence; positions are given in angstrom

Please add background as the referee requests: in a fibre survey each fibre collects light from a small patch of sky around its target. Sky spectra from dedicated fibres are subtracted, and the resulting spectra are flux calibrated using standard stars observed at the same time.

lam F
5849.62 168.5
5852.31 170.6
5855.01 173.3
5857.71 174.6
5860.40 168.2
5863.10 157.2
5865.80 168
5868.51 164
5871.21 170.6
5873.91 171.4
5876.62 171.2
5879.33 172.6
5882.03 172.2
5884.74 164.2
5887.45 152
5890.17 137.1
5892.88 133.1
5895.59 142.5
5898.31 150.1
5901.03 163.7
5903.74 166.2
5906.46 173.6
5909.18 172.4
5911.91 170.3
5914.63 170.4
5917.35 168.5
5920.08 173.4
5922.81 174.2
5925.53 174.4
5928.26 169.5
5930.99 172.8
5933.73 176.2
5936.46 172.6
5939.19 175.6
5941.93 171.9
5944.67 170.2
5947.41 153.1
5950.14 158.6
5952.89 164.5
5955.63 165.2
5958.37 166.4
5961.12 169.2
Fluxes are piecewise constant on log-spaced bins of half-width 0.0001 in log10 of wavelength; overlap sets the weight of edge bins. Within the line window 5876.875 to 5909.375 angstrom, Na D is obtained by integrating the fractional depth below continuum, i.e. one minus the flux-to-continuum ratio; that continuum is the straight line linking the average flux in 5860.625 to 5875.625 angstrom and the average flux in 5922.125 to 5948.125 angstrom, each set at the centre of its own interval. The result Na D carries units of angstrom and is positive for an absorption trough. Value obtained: 1.9 angstrom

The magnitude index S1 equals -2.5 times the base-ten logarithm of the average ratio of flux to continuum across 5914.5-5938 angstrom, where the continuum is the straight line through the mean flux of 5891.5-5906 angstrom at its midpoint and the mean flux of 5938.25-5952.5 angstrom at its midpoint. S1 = -0.08 mag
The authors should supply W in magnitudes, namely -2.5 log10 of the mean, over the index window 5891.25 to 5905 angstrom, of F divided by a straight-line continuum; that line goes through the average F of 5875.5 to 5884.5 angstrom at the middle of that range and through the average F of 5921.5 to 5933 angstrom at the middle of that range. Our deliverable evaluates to 0.14 mag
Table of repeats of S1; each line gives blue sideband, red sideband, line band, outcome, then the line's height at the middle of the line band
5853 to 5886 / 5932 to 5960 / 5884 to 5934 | 0.033 mag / 168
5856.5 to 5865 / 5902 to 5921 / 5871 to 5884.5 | -0.020 mag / 168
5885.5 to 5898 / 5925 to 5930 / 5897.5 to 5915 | -0.084 mag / 155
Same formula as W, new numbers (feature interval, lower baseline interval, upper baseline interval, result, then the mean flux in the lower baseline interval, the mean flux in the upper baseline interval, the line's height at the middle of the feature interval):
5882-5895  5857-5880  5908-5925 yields 0.14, 168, 172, 170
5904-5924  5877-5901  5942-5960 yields -0.09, 154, 164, 158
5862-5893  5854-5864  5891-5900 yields -0.05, 169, 142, 155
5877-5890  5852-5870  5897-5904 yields 0.00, 168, 159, 163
